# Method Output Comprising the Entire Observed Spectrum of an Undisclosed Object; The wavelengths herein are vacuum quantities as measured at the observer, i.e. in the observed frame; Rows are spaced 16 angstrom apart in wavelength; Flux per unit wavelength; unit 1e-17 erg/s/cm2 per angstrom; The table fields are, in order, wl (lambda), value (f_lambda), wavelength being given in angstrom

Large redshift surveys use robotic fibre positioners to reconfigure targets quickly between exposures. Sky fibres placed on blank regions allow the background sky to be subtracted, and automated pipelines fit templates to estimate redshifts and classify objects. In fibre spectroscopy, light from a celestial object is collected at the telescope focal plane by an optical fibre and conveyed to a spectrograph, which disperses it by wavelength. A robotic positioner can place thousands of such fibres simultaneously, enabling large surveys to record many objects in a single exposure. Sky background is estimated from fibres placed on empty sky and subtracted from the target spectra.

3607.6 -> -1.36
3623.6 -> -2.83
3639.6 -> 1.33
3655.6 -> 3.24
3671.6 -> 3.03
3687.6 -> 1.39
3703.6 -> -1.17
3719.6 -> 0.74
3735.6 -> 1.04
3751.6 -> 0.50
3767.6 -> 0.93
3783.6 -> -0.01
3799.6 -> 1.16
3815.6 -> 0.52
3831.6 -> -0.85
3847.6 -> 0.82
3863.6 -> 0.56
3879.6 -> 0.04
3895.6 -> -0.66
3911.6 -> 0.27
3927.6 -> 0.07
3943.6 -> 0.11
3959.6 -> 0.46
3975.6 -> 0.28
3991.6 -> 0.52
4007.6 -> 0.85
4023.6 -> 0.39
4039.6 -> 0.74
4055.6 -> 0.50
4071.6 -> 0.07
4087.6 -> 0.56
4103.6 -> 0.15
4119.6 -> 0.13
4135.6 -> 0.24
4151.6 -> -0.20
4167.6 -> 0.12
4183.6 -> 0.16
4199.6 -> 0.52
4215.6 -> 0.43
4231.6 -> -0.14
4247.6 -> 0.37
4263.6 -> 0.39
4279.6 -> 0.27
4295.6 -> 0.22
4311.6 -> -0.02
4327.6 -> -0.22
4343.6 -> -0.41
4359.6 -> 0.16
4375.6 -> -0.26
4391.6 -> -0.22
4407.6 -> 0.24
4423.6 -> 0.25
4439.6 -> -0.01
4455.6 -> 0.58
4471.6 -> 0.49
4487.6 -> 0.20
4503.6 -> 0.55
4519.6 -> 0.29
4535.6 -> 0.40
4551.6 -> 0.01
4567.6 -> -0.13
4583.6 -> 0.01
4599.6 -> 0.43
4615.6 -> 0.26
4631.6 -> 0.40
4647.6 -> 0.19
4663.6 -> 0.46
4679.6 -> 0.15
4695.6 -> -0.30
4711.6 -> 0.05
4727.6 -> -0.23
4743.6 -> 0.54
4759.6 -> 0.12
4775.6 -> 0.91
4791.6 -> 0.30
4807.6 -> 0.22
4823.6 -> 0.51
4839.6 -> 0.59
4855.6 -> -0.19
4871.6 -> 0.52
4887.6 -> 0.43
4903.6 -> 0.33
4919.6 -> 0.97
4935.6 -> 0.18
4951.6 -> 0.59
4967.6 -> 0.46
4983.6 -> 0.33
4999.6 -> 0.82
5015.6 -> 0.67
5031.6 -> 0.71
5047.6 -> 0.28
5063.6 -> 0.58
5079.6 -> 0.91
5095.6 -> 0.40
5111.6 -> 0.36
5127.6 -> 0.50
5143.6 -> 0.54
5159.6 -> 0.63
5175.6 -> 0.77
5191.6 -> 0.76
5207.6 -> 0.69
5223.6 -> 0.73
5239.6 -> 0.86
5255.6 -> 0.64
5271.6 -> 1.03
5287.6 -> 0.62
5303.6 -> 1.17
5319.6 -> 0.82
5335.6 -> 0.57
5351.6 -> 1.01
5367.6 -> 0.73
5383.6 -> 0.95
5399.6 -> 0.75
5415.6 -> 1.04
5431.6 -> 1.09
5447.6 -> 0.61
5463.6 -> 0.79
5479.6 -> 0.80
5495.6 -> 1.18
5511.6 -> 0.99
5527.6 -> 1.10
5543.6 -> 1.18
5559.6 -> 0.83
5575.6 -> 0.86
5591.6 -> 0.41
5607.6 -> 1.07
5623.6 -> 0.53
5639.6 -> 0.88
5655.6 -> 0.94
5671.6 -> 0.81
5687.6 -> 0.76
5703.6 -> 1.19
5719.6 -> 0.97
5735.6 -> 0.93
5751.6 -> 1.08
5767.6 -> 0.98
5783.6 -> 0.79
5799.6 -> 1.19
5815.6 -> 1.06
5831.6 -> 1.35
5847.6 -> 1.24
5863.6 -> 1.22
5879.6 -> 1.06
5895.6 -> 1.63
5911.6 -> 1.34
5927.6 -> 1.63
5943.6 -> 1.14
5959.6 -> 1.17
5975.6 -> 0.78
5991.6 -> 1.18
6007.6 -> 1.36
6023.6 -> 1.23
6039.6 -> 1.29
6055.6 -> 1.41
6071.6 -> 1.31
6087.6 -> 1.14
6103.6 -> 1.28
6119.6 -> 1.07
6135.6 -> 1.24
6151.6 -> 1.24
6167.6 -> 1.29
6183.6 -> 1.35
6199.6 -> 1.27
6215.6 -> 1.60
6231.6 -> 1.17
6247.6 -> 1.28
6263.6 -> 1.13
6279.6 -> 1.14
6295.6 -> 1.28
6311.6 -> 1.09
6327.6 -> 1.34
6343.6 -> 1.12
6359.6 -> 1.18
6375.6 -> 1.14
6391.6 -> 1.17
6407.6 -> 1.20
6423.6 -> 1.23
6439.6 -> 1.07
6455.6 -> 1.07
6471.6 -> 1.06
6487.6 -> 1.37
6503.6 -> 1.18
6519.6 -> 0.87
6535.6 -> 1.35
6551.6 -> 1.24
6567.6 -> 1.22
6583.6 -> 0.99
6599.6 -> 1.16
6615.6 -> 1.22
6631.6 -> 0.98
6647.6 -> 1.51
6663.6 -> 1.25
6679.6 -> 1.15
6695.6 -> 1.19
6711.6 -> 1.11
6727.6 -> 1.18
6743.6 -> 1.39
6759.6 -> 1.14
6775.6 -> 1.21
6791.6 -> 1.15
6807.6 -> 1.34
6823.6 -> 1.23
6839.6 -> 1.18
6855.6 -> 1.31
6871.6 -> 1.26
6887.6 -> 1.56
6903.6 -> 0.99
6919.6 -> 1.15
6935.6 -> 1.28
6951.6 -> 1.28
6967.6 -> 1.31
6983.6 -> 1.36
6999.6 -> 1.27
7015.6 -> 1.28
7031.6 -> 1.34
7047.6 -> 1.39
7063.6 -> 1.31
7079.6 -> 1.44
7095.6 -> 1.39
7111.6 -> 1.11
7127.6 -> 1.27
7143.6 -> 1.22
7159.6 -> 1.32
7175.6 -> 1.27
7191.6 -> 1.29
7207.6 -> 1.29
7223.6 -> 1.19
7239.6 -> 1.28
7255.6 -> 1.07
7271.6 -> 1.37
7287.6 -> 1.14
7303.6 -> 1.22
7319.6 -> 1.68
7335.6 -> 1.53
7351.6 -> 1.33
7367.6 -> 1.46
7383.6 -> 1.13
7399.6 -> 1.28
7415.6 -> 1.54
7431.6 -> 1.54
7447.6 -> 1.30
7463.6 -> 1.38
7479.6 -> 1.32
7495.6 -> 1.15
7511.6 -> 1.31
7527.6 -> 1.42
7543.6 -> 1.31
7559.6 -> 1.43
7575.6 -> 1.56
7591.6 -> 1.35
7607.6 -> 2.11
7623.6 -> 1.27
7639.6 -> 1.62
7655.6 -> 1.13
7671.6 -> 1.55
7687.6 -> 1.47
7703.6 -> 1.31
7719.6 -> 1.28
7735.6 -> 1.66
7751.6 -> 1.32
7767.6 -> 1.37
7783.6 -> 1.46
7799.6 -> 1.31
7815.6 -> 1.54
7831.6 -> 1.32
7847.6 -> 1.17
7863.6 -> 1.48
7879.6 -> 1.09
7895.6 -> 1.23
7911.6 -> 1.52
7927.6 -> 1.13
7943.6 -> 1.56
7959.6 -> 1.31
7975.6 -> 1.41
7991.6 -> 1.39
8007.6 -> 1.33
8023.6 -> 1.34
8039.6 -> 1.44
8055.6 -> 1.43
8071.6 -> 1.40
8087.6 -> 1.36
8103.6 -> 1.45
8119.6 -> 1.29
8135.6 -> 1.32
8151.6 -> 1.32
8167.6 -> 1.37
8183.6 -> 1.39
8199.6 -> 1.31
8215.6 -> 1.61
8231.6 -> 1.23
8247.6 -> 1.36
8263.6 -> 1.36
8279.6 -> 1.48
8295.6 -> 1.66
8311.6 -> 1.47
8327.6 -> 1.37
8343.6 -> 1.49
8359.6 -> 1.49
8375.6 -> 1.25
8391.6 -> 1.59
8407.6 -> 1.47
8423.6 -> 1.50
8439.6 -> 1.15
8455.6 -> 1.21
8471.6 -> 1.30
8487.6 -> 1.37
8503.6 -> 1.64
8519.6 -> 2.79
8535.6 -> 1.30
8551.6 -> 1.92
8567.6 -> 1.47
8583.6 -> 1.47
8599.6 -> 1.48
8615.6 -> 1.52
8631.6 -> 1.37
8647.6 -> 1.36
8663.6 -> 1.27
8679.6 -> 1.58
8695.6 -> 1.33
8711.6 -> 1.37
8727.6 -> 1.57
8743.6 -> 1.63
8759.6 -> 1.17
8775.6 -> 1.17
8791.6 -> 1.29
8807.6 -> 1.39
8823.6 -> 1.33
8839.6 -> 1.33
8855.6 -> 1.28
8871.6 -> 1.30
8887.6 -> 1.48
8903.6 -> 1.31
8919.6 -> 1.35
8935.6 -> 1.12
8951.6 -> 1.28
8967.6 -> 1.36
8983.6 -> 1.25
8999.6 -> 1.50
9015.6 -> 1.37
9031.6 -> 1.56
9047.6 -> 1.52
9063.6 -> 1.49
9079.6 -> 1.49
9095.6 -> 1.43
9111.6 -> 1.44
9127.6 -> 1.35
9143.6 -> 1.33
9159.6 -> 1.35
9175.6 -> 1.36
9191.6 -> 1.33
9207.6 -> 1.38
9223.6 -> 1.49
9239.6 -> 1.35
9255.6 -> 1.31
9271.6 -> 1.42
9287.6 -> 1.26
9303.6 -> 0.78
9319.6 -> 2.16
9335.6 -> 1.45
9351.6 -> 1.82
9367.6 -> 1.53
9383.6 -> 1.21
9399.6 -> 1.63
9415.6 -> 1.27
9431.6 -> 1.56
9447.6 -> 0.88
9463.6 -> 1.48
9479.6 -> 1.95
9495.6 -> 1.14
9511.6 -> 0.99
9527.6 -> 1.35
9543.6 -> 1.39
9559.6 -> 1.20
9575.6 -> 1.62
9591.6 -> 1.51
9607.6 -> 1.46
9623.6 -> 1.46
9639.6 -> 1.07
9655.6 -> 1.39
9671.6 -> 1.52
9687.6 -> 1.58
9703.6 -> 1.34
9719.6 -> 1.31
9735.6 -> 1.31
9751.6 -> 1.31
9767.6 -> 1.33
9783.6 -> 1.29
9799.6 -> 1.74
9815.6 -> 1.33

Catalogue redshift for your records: 0.298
